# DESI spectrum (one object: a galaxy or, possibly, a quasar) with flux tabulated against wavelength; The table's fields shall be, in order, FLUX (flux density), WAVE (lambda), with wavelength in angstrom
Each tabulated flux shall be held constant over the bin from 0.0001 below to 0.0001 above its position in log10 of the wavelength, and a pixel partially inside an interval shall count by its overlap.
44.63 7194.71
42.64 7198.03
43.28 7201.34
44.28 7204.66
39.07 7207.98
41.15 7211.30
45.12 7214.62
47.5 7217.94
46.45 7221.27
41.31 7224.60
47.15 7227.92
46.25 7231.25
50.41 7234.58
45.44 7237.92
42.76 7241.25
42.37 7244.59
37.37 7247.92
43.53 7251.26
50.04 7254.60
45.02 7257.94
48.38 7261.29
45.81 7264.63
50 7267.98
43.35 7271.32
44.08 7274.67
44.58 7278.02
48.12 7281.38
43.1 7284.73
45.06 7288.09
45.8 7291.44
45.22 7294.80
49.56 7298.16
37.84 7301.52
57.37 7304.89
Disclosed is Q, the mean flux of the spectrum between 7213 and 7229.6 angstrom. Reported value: 45.5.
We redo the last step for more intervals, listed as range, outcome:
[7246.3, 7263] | 44.9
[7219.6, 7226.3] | 43.9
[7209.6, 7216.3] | 43.2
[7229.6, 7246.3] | 45.4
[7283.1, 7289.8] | 44.1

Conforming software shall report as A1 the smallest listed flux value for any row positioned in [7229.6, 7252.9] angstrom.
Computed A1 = 37.37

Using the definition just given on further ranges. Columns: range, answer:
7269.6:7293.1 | 43.1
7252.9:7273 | 43.35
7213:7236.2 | 41.31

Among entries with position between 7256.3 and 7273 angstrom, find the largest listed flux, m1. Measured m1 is 50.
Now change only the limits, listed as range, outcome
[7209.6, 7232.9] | 47.5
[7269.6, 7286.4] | 48.12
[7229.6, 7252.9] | 50.41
